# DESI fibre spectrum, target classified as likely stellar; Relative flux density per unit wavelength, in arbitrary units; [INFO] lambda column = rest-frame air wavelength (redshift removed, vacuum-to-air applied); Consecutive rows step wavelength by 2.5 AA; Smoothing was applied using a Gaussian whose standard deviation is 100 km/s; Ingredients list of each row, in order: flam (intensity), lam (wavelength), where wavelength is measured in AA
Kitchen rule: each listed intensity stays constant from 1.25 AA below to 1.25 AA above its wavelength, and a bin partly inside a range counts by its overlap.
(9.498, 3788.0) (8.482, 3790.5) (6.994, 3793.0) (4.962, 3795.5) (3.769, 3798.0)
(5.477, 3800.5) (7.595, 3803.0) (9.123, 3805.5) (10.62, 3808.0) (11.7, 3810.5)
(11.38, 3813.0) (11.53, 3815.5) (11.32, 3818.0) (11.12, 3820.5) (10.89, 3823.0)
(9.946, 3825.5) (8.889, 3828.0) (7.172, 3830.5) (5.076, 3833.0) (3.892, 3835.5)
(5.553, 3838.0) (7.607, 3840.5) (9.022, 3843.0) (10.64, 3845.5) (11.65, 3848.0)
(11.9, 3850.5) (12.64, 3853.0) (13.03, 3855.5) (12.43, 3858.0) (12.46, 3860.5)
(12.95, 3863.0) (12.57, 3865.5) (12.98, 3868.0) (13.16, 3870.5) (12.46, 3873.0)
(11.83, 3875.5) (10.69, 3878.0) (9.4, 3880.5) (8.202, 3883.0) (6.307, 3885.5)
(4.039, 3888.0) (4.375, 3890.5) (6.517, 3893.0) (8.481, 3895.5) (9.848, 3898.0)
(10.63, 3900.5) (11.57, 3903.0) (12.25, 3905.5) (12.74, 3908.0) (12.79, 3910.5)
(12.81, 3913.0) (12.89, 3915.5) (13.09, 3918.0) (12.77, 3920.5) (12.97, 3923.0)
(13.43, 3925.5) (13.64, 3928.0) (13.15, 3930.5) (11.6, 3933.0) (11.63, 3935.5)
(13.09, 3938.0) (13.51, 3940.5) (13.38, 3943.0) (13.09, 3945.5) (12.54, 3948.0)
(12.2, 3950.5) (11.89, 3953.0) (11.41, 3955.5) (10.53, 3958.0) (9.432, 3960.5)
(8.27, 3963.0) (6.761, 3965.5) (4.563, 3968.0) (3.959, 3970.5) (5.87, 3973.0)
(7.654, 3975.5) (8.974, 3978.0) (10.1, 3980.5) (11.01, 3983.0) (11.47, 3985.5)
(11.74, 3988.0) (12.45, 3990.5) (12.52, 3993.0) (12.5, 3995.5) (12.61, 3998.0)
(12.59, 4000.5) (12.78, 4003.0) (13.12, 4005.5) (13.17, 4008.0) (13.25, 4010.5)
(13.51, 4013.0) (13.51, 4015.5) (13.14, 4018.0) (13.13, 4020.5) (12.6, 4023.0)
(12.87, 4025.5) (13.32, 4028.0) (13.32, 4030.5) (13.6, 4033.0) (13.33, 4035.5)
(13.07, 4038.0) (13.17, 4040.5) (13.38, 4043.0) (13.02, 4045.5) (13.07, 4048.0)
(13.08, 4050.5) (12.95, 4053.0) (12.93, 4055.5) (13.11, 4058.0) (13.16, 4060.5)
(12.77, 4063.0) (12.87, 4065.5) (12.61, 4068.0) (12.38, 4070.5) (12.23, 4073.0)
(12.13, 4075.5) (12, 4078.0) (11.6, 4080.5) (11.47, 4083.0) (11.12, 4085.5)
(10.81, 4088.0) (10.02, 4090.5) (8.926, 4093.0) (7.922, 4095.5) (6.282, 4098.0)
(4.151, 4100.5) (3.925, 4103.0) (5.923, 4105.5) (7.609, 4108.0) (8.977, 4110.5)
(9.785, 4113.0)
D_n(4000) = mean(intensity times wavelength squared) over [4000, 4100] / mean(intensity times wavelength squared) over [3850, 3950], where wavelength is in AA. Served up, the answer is 1.15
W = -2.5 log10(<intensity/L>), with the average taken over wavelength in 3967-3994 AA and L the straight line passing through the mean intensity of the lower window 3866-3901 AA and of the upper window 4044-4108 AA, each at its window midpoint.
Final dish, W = 0.10 mag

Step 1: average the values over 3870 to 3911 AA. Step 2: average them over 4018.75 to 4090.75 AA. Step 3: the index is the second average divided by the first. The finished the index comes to 1.32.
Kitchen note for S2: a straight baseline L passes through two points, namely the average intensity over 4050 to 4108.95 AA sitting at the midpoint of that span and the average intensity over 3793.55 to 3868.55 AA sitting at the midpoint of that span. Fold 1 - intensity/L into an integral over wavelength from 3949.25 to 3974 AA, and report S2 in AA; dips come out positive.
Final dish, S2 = 3.8 AA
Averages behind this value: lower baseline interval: 9.61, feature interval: 8.51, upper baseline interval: 10.5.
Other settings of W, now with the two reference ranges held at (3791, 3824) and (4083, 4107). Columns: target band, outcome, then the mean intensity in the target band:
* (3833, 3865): -0.16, 10.2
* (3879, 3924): -0.18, 10.1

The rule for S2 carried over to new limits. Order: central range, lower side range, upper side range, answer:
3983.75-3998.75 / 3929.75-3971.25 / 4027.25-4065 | -0.5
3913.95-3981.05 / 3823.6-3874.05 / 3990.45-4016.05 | 5.9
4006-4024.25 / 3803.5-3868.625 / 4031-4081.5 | -1.2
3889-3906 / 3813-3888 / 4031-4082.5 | 3.0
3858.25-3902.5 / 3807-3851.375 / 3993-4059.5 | 1.7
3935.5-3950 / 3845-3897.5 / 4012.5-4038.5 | -1.5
